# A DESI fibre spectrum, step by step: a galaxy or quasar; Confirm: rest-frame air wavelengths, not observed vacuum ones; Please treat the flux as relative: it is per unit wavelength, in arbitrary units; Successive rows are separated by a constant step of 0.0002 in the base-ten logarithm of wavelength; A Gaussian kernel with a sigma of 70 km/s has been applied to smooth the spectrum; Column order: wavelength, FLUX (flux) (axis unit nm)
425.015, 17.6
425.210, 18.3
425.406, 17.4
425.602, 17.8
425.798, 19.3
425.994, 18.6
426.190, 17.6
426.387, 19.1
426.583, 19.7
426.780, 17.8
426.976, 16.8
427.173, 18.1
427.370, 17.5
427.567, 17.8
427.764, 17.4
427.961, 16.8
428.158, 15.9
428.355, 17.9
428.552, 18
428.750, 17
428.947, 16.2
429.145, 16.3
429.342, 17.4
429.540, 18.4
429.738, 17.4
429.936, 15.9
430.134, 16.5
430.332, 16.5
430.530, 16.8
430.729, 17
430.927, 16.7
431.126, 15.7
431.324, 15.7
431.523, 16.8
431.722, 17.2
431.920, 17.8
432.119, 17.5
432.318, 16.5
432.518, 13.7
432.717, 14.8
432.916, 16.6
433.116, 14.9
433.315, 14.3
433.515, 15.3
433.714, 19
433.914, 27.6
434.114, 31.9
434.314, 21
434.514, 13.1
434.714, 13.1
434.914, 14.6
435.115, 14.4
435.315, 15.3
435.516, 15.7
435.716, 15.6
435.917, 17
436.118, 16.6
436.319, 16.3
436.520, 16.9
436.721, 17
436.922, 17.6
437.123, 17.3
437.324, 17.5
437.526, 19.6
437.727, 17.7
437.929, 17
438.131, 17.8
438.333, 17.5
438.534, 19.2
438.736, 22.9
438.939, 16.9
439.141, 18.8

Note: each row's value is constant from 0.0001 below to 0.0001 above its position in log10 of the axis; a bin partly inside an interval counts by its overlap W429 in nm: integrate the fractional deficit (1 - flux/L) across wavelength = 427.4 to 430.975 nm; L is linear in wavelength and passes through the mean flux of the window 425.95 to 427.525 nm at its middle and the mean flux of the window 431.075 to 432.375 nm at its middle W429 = 0.09 nm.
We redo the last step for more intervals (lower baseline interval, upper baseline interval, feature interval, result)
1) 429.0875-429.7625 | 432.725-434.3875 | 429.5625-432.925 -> 0.36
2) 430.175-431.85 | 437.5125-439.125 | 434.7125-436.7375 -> 0.24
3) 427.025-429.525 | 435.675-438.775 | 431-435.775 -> 0.13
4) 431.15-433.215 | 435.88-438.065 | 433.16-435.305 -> -0.20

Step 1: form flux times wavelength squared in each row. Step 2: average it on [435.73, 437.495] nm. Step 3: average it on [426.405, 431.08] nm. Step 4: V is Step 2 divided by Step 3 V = 1.03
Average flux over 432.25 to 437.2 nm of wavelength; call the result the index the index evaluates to 17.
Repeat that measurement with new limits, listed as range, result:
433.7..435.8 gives 18.3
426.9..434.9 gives 17.2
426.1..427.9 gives 17.9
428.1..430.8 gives 17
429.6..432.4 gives 16.7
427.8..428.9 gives 17.1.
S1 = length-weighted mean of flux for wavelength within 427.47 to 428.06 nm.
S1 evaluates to 17.3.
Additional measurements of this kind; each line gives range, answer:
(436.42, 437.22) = 17.2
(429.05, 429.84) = 17.4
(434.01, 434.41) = 26.5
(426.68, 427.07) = 17.3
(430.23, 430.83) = 16.8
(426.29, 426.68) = 19.4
